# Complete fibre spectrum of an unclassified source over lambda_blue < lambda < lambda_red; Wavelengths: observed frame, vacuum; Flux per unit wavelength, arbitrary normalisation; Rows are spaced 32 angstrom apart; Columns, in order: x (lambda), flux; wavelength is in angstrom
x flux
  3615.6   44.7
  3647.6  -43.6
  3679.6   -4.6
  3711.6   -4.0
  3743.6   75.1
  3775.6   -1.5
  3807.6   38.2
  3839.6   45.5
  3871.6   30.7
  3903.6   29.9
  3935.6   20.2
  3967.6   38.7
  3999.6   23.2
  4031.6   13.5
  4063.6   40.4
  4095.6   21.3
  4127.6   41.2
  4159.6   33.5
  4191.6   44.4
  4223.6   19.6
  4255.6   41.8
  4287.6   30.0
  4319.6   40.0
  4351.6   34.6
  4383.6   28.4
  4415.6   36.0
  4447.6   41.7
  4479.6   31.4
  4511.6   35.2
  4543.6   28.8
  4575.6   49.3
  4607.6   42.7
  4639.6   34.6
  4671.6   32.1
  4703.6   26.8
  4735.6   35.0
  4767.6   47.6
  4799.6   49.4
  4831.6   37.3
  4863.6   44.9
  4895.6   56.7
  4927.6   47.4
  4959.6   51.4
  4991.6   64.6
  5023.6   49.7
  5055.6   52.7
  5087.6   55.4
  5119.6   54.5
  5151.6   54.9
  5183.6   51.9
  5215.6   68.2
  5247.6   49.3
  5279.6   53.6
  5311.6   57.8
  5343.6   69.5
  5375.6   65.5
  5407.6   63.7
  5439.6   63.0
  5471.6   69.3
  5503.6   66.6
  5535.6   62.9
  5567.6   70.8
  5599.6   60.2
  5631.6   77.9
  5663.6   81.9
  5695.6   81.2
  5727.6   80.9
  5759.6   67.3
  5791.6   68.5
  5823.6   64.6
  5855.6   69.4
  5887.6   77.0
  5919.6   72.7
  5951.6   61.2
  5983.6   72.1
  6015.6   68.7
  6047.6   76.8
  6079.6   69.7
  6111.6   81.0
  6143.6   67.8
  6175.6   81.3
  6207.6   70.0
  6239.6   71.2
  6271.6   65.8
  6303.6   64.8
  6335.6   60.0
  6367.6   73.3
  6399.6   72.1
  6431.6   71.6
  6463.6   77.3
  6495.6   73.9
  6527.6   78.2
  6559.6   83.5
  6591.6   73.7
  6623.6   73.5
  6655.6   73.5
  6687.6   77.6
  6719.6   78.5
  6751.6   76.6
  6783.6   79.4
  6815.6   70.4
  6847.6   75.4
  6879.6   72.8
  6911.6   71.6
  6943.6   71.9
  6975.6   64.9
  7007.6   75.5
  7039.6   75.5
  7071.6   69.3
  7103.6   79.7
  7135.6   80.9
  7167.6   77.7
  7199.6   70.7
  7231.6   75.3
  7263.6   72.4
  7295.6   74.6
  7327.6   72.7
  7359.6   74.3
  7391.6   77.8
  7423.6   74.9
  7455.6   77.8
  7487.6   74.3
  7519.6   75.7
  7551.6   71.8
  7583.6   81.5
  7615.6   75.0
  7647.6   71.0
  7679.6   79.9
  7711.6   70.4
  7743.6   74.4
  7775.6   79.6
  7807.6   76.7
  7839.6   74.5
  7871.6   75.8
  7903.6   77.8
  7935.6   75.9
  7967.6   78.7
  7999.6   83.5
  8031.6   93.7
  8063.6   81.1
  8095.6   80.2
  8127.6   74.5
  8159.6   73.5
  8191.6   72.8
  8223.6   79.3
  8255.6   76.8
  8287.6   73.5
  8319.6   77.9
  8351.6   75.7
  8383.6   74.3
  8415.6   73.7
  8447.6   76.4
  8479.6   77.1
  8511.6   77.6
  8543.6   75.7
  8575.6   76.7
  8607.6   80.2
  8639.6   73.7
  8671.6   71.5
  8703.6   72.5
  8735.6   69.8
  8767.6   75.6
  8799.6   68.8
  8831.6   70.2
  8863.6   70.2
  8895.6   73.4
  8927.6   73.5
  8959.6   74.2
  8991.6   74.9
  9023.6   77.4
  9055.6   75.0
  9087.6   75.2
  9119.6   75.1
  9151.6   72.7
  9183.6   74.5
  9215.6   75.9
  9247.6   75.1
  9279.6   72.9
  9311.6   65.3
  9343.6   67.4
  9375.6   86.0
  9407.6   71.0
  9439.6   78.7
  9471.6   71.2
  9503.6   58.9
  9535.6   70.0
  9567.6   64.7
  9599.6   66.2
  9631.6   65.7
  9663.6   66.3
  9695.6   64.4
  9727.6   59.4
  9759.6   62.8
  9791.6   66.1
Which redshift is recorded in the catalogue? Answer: 0.22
